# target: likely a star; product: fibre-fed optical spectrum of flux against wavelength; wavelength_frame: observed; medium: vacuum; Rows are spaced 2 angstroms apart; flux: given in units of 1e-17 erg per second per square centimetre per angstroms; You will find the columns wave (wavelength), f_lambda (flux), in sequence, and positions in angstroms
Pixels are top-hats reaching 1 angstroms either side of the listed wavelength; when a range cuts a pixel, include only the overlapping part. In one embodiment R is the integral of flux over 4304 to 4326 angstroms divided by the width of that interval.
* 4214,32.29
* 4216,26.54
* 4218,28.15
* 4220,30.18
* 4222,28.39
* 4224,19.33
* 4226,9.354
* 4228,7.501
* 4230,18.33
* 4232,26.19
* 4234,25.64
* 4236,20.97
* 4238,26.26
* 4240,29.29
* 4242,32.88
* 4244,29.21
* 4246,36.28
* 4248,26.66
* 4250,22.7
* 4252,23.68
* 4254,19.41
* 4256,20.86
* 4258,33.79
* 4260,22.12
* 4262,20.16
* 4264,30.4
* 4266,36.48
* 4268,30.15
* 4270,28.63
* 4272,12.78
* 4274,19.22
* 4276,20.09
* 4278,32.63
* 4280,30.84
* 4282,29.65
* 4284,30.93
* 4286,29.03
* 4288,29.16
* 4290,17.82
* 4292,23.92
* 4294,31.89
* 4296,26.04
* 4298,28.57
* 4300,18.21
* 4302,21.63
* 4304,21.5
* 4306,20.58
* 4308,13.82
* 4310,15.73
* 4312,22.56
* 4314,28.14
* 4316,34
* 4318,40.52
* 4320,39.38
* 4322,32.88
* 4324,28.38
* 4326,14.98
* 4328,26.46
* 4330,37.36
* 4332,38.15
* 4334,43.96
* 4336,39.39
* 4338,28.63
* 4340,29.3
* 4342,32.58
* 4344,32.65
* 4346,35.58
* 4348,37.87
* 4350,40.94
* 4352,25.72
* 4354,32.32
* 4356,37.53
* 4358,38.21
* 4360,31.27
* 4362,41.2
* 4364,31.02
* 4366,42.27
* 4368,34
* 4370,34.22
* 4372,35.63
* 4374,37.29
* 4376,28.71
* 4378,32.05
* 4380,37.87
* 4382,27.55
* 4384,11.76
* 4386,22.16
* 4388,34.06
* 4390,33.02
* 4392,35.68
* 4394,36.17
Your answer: 26.7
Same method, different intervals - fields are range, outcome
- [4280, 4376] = 30.7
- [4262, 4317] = 25.3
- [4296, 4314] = 21.1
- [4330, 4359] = 35.3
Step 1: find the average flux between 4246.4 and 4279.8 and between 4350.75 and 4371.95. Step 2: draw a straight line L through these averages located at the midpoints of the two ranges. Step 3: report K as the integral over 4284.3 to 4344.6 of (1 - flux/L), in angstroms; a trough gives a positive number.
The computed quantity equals 4.3 angstroms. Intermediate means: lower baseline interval 25.3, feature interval 28.2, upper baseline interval 34.9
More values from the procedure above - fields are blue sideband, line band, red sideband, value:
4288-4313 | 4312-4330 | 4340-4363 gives -2.26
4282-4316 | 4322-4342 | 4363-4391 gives -3.36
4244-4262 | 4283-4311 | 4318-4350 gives 5.93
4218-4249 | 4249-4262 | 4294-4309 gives 0.16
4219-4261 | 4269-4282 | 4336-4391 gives 1.12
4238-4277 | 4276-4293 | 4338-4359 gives 0.50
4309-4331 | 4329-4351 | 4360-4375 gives -2.74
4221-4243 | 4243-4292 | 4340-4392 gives -2.54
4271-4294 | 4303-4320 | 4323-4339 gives 2.38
